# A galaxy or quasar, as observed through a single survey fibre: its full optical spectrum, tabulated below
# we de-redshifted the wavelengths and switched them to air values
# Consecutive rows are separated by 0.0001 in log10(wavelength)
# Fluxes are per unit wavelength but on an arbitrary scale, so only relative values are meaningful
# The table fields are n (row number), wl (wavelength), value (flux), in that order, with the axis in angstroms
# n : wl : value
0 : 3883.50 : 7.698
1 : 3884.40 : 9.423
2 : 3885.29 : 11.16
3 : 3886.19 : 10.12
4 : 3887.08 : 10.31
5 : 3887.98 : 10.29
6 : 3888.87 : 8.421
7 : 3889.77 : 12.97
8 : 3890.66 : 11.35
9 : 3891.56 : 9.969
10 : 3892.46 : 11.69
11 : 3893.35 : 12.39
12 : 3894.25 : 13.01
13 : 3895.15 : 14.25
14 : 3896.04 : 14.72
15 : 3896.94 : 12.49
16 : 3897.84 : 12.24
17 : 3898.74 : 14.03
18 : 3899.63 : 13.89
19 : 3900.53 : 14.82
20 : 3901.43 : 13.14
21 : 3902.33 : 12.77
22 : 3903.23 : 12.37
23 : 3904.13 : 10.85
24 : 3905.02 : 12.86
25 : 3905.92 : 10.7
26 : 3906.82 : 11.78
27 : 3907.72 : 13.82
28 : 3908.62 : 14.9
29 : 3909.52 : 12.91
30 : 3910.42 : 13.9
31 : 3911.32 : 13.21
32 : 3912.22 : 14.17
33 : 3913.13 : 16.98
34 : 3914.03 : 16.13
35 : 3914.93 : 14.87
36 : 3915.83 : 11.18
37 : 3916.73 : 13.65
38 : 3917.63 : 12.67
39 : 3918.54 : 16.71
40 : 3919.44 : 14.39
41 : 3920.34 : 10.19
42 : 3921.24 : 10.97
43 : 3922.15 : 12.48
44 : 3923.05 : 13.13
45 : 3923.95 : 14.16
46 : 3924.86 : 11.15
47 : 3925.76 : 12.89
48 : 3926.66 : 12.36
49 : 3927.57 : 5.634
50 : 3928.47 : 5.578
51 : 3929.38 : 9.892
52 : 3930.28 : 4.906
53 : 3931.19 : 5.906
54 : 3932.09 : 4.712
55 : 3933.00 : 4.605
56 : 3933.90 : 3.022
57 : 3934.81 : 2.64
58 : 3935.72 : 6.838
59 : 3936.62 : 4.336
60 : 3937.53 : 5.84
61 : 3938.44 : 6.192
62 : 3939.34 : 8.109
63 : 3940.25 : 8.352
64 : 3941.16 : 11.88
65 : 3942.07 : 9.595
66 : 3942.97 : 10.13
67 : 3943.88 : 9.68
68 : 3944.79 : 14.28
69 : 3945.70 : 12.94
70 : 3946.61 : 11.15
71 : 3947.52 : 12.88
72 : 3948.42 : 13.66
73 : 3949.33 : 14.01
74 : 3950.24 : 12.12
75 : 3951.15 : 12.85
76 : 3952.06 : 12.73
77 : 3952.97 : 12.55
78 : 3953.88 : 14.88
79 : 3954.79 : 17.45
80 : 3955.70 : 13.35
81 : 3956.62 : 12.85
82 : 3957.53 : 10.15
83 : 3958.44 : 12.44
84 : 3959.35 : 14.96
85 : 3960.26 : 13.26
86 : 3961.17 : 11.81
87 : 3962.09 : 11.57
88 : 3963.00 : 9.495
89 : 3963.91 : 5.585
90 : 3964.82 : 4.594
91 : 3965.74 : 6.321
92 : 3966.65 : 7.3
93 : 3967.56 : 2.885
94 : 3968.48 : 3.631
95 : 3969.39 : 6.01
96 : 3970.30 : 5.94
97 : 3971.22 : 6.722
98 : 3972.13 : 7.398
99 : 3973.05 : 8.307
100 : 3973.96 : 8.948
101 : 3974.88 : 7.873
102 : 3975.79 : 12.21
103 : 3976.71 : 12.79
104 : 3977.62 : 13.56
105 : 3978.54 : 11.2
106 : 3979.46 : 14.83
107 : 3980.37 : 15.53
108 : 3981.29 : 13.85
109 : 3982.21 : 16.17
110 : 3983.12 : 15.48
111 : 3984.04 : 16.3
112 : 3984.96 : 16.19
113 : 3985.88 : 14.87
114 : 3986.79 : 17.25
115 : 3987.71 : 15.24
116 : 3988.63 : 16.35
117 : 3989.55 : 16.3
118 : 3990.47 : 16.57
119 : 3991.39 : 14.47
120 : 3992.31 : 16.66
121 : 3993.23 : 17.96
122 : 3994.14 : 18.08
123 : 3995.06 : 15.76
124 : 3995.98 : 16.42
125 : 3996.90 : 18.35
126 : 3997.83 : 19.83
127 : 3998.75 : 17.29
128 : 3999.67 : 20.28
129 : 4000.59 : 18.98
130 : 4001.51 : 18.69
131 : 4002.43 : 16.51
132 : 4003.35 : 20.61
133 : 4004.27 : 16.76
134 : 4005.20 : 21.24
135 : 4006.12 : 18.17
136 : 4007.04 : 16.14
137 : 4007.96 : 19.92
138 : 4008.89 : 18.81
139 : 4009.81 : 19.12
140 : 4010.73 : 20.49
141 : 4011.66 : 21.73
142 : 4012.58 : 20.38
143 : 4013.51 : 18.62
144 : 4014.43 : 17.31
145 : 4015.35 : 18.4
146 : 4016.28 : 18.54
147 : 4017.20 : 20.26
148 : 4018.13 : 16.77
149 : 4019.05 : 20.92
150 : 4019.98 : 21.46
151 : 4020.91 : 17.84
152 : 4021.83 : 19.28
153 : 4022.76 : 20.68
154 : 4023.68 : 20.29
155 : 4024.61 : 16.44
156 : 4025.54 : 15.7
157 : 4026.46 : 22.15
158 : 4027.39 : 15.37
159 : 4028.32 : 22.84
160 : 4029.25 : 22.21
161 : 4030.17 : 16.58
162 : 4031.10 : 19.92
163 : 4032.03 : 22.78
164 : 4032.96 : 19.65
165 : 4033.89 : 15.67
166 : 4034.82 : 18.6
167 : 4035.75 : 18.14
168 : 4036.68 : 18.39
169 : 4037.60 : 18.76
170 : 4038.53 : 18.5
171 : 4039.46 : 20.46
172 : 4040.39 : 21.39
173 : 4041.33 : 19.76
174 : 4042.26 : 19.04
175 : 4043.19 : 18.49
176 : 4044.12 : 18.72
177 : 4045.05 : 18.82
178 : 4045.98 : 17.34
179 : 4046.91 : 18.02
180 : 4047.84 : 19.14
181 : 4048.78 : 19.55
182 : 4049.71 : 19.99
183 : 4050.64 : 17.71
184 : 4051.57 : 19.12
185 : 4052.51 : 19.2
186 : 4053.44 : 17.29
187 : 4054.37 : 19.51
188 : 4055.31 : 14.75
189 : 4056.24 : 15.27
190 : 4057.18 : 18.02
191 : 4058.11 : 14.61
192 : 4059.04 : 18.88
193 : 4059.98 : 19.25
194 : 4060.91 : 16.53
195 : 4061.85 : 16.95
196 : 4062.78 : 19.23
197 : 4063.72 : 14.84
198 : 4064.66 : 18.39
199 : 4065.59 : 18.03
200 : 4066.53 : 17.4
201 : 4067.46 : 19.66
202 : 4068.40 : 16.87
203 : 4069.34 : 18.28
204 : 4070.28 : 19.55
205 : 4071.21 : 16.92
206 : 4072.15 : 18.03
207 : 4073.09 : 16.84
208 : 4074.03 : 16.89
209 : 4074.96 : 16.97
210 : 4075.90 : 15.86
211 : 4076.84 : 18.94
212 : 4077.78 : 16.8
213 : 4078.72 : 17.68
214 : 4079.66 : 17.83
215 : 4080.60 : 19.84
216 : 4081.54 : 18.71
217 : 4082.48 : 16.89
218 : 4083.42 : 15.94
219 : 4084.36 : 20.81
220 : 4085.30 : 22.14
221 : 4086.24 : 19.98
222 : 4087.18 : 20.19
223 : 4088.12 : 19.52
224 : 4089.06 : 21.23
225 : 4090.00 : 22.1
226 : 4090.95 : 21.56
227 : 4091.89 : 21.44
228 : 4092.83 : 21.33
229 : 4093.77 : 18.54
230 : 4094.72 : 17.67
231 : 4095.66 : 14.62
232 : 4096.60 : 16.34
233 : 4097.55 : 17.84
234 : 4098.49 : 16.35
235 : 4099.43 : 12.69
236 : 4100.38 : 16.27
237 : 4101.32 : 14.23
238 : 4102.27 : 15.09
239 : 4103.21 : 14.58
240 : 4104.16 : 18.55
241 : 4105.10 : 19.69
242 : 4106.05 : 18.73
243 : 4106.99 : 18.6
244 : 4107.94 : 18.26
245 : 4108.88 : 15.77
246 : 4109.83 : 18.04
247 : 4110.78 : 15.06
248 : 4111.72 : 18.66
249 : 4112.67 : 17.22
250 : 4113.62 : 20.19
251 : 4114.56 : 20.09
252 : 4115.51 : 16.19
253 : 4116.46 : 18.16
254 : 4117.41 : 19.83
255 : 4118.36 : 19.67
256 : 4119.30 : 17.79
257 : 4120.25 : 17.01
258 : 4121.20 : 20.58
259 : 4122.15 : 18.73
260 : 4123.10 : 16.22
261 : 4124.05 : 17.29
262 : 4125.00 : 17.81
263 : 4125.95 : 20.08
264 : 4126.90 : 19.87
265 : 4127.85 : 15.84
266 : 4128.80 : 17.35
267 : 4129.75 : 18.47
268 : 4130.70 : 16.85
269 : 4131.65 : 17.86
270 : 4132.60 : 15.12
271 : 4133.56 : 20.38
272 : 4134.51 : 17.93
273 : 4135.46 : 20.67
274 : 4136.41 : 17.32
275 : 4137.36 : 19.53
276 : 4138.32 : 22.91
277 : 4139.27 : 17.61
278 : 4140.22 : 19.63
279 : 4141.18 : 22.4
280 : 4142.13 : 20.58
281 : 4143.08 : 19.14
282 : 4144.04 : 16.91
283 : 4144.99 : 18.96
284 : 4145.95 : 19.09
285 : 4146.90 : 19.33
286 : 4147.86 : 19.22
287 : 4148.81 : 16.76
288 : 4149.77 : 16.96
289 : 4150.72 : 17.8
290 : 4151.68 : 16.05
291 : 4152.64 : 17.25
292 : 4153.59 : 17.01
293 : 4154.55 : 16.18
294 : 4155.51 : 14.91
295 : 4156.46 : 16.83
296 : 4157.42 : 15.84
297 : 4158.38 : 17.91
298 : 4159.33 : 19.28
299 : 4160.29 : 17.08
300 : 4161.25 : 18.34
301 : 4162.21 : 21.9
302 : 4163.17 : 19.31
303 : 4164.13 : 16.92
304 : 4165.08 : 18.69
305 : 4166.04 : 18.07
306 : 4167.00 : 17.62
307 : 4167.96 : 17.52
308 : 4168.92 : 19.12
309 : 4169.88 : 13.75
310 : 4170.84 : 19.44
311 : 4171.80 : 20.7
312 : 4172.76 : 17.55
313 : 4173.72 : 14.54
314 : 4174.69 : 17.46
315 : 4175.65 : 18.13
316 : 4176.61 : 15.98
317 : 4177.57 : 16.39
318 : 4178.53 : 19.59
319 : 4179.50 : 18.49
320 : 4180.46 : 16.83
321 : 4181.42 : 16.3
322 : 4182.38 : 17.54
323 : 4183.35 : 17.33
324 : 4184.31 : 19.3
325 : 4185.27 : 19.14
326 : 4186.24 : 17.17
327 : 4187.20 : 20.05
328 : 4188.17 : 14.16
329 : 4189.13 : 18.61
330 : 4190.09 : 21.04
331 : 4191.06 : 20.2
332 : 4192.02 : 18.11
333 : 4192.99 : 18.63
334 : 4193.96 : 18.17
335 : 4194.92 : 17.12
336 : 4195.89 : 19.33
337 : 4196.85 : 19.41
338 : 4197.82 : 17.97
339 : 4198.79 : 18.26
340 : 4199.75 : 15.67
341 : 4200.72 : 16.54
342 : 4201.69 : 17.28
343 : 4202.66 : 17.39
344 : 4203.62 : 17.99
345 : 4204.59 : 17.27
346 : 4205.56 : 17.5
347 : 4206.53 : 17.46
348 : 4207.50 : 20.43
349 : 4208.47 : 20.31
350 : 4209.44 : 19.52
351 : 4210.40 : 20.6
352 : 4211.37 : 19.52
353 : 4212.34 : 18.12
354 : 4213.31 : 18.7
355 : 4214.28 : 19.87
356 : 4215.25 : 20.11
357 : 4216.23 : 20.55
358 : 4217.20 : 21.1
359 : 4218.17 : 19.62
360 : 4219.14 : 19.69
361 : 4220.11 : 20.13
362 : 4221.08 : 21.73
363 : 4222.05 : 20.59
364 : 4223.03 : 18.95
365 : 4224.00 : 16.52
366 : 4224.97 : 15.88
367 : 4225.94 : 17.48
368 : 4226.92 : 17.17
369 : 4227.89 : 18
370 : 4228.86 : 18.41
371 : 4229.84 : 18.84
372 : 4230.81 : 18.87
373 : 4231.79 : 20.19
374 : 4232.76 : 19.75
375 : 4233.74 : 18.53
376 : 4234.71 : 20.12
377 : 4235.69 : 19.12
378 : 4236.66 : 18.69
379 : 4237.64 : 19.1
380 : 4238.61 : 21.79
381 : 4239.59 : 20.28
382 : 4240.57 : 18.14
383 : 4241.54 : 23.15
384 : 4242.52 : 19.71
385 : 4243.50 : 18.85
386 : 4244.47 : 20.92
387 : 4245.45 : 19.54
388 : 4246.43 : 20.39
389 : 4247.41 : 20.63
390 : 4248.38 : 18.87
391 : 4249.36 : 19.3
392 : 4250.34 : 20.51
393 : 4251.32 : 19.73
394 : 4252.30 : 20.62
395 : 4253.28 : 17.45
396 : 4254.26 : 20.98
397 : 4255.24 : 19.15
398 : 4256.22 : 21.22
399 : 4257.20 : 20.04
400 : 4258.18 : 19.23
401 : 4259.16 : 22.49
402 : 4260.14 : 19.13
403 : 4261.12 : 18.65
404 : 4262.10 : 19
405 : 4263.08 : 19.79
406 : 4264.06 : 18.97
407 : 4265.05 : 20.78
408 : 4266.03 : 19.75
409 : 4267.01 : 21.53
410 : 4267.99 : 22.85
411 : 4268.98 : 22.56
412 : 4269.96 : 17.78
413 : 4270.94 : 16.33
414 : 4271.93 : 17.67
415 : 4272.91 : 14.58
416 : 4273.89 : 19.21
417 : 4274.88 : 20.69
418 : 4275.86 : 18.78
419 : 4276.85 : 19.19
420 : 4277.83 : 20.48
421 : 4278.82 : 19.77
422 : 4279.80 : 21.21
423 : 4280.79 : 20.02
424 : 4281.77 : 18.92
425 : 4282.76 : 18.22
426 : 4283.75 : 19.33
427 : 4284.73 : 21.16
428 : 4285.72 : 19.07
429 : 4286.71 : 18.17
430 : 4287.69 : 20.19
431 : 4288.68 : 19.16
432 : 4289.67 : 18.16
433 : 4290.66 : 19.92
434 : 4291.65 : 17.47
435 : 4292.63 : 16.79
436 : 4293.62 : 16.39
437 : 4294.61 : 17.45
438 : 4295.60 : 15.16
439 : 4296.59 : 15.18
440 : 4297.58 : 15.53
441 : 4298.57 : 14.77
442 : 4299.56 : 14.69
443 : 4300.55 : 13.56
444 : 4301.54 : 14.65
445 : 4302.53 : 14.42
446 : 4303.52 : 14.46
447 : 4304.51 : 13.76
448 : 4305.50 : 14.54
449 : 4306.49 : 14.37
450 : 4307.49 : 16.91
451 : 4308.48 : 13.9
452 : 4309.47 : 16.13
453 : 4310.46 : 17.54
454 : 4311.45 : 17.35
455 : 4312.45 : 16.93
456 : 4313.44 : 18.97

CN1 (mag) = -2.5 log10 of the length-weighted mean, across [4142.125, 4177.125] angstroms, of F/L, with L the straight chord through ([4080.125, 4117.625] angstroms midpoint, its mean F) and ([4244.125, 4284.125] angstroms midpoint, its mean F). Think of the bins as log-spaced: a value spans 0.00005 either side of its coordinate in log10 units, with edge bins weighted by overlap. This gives 0.06 mag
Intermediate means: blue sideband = 18.2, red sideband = 19.7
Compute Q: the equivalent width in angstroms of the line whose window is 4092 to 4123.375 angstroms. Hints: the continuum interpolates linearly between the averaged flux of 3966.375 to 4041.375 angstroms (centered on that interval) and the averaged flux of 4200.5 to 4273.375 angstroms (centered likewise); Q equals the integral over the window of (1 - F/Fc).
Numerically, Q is 0.4 angstroms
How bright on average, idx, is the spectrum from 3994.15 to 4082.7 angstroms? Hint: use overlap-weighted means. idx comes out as 18.5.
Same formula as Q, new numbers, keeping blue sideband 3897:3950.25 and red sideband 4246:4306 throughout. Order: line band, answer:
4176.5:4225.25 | -4.6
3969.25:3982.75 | 1.5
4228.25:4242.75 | -1.6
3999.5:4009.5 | -4.6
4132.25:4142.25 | -2.5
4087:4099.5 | -3.5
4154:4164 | -1.0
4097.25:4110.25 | -1.6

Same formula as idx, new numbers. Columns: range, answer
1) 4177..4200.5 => 18.1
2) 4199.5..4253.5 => 19.2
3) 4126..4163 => 18.3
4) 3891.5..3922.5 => 13.2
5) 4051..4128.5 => 18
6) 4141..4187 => 17.9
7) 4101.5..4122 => 17.9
